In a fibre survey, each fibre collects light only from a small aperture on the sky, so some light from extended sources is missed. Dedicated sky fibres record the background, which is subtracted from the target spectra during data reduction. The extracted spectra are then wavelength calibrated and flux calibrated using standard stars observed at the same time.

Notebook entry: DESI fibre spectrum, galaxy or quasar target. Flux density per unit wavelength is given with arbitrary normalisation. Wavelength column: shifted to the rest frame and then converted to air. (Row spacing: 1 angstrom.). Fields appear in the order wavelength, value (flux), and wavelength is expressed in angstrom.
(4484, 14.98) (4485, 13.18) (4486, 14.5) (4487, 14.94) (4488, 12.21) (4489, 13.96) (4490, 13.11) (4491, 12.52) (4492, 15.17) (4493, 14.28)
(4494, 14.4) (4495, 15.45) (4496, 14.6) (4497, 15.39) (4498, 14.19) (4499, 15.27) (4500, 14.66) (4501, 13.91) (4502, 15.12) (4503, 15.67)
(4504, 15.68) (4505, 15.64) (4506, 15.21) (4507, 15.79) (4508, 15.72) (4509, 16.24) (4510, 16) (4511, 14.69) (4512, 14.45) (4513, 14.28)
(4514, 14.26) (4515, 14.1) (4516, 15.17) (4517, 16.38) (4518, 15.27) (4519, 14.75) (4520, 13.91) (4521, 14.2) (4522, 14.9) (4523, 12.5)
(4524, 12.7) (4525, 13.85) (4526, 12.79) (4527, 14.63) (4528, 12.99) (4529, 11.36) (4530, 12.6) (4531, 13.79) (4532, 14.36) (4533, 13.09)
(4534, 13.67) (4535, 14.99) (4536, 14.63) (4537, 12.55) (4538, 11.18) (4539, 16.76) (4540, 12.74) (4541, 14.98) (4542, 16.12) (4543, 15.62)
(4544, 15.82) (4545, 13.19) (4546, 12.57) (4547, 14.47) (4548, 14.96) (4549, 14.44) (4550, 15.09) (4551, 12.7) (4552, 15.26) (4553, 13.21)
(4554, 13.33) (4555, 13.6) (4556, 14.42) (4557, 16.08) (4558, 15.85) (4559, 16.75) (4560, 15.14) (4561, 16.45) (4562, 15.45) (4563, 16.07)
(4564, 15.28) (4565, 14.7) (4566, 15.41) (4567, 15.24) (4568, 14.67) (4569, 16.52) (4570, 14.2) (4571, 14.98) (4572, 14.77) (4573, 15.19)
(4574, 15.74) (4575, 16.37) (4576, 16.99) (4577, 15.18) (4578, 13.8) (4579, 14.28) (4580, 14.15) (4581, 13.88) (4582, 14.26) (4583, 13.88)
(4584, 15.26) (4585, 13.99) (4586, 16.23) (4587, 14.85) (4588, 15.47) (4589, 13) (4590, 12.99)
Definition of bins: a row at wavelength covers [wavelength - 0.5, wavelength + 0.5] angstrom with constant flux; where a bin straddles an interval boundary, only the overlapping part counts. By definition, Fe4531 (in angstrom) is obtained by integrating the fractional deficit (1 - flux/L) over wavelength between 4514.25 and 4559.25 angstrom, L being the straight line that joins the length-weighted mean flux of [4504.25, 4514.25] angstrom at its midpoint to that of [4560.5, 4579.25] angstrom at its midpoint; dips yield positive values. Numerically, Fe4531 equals 3.3 angstrom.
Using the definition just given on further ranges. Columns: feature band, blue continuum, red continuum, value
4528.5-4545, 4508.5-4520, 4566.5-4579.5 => 1.2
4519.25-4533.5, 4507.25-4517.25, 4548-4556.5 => 1.3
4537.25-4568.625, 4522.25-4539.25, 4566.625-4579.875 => -0.9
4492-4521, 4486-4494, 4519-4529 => -2.8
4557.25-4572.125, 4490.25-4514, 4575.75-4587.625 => -0.7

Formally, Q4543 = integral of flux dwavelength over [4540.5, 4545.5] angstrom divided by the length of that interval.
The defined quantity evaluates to 15.1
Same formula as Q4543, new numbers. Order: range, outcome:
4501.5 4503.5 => 15.4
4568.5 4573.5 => 15.1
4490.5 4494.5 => 14.1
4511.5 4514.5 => 14.3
